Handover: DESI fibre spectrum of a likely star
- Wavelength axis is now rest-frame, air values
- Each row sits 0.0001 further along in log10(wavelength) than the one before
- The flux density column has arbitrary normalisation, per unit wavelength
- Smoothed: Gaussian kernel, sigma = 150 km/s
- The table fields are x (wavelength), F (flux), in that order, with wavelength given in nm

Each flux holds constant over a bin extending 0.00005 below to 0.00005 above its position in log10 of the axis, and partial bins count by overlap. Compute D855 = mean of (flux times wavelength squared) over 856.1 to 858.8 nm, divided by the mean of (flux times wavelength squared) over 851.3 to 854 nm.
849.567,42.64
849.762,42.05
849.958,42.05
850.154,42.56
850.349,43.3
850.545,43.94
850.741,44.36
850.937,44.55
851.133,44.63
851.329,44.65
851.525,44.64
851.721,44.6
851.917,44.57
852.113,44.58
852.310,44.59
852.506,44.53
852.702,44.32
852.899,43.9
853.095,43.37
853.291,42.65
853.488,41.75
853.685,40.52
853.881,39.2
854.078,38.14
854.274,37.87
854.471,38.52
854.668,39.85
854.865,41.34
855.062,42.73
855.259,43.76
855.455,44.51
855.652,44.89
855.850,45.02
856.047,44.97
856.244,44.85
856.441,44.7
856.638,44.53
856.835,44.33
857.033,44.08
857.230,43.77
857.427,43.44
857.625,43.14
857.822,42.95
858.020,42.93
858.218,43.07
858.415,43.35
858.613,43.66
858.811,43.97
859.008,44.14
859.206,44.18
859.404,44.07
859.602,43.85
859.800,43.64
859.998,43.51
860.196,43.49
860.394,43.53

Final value 1.02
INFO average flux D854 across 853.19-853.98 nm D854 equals 41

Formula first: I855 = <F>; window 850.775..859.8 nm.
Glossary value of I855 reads 43.3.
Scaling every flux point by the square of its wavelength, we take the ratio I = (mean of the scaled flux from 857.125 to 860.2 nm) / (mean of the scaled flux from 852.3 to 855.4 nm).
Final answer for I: 1.1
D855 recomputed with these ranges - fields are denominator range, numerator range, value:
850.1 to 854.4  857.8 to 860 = 1.03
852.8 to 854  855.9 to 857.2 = 1.07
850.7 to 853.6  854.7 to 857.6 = 1.01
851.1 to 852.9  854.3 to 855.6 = 0.94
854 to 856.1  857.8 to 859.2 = 1.05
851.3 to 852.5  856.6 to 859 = 0.99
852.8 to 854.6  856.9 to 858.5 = 1.08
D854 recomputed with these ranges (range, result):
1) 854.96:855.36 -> 43.3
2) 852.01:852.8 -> 44.5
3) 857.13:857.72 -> 43.5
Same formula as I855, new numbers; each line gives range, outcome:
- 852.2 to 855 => 41.5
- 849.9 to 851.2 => 43.7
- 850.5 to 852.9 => 44.5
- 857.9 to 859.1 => 43.5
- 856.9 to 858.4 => 43.4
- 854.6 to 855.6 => 42.7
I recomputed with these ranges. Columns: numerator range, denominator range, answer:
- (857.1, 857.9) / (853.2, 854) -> 1.07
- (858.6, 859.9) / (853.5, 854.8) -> 1.13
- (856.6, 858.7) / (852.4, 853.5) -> 1.01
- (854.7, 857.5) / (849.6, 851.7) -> 1.02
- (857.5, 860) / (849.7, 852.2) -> 1.01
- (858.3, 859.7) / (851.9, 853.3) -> 1.01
